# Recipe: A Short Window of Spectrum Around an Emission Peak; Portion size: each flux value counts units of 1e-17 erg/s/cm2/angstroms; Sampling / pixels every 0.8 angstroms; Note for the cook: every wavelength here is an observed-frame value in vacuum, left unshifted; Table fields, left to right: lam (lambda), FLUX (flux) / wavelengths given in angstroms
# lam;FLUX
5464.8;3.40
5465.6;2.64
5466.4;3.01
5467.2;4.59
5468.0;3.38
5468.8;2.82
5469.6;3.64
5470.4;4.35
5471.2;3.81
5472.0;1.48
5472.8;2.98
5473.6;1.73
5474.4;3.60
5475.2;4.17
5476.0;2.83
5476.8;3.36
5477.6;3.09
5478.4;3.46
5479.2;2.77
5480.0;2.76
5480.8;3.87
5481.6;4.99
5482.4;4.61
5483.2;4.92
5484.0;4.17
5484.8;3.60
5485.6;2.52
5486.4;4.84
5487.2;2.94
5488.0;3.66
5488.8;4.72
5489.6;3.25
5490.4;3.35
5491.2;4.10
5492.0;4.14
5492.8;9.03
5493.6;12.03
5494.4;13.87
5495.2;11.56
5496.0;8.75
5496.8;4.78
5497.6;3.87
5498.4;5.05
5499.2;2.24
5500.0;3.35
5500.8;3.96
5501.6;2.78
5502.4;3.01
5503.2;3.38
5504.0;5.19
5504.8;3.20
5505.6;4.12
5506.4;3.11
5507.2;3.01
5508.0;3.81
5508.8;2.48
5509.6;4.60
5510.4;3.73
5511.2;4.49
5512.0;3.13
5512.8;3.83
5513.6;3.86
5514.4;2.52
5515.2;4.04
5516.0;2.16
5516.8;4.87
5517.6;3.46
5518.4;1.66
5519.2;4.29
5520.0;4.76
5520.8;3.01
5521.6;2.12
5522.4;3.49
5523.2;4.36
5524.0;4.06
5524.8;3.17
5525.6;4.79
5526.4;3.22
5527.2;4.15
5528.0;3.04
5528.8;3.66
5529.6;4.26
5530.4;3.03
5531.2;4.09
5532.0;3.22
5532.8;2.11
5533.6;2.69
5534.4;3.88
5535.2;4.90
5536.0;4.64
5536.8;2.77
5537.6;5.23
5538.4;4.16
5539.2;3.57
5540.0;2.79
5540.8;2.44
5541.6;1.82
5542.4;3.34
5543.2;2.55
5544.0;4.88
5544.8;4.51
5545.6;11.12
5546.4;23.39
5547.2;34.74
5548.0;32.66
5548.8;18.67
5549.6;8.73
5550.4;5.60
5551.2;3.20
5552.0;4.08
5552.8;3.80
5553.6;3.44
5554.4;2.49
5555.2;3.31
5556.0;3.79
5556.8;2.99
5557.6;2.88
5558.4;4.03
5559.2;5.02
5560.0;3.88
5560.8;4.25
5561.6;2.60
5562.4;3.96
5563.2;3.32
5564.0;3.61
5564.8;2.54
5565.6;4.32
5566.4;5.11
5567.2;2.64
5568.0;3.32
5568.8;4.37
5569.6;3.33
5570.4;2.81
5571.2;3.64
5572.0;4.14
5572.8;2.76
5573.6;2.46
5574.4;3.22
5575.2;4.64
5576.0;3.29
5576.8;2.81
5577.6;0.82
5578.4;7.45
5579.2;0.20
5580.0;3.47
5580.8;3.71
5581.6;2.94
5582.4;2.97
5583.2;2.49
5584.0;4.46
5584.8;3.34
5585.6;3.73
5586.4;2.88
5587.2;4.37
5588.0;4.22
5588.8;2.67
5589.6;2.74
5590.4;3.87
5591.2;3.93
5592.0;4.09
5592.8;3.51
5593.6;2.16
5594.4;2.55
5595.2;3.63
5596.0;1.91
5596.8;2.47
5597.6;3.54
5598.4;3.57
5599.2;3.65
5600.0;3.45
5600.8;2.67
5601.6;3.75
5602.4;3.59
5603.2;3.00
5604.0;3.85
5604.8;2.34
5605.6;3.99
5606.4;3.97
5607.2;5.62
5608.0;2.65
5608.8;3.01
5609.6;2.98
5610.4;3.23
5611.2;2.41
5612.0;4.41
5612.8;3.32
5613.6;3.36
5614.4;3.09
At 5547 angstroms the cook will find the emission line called [O III]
